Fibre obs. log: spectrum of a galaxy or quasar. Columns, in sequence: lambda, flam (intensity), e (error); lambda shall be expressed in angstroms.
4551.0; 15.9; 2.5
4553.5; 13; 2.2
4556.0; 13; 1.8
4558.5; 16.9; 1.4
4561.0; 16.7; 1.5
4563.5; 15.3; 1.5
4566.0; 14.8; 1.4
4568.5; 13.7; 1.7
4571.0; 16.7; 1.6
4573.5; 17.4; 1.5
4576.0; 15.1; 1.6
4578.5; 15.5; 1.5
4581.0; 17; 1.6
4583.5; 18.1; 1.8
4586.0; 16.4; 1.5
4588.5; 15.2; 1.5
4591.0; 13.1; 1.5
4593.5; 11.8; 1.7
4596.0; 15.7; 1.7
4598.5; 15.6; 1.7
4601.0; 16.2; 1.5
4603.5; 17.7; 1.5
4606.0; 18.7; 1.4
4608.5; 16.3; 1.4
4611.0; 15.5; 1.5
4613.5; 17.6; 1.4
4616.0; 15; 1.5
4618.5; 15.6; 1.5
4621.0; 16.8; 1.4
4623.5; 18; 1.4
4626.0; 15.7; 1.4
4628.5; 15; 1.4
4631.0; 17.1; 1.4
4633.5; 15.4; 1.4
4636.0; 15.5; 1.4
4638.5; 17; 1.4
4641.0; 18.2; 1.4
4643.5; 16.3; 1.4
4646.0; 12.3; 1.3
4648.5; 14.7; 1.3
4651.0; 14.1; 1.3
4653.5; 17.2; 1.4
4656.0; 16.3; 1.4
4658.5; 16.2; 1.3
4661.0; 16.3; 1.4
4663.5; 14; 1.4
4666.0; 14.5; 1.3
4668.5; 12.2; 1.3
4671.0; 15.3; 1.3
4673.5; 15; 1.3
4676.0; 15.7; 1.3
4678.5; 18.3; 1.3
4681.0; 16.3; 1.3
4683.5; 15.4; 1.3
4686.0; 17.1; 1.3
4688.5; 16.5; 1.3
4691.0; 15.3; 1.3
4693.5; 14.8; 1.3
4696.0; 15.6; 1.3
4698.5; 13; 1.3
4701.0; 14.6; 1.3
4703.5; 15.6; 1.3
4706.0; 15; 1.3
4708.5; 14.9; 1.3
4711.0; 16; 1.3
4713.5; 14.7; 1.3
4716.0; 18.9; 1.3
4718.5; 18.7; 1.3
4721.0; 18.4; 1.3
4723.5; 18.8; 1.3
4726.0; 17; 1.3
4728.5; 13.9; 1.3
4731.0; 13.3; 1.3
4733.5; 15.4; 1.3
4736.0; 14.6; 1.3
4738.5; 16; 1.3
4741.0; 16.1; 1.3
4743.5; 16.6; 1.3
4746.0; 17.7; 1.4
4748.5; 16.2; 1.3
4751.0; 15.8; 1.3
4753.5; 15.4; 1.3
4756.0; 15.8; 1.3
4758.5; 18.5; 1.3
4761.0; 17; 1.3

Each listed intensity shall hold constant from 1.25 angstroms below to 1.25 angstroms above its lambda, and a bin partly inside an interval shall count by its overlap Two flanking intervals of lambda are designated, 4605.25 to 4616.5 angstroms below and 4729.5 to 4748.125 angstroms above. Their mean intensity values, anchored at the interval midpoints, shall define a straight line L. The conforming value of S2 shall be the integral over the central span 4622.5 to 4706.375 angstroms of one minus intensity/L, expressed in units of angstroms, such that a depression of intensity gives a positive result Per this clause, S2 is 3.4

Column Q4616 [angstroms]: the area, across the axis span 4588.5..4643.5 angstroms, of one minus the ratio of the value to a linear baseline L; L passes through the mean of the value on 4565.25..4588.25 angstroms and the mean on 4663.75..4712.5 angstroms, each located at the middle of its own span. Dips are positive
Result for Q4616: -0.9 angstroms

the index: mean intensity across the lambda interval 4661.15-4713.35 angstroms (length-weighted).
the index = 15.3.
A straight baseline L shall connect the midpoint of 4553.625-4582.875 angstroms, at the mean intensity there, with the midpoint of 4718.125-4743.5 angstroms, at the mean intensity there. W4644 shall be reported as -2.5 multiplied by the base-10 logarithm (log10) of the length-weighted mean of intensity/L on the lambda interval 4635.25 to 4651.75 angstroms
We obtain 0.03 mag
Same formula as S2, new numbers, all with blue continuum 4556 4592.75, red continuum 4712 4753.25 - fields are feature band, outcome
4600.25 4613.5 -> -1.0 angstroms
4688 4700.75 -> 1.0 angstroms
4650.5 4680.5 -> 1.1 angstroms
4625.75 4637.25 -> 0.1 angstroms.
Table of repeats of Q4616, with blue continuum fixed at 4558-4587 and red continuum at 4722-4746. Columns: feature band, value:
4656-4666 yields 0.3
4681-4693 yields -0.1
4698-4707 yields 0.7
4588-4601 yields 1.3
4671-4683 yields -0.2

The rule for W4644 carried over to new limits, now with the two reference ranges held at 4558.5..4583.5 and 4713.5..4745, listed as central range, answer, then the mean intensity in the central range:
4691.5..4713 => 0.097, 14.9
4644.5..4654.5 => 0.116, 14.6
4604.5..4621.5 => -0.028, 16.5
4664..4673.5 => 0.151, 14.1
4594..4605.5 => -0.008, 16.2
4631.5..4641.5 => -0.019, 16.4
